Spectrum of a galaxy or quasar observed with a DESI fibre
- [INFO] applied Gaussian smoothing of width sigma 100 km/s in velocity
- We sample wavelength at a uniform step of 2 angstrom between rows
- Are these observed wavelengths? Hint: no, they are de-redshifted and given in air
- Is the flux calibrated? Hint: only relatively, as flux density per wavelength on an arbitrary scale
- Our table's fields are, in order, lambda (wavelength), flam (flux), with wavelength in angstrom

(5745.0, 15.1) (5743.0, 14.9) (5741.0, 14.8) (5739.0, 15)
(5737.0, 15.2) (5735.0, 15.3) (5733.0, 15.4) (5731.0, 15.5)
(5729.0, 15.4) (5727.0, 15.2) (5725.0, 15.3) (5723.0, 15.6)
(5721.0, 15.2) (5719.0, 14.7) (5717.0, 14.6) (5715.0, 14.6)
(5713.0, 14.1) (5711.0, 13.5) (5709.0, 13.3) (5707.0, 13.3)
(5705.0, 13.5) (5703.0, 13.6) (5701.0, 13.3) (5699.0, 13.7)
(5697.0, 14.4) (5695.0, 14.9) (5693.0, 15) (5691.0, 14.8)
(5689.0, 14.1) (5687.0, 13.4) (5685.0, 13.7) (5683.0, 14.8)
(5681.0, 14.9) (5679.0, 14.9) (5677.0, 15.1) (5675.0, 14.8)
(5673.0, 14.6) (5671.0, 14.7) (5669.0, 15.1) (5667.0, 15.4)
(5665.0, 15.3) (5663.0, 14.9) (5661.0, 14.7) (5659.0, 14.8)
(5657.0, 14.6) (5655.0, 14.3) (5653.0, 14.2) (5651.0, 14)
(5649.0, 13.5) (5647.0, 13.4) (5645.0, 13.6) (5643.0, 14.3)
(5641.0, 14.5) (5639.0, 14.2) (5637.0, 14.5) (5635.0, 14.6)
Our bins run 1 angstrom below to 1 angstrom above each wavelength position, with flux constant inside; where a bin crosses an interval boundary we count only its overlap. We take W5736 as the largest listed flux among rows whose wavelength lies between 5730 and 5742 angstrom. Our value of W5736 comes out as 15.5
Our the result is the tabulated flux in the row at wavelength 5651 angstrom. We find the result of 14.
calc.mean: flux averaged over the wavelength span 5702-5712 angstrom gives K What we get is 13.4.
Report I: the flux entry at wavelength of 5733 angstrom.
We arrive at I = 15.4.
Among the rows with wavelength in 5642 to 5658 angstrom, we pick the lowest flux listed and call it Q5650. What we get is 13.4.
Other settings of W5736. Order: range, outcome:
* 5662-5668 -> 15.4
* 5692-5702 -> 15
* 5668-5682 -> 15.1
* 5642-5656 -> 14.3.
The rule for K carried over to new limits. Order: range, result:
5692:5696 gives 14.9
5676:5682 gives 15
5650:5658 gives 14.3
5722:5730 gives 15.4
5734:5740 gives 15.2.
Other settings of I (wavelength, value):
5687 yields 13.4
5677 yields 15.1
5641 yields 14.5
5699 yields 13.7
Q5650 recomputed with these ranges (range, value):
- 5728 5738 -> 15.2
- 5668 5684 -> 14.6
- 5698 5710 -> 13.3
